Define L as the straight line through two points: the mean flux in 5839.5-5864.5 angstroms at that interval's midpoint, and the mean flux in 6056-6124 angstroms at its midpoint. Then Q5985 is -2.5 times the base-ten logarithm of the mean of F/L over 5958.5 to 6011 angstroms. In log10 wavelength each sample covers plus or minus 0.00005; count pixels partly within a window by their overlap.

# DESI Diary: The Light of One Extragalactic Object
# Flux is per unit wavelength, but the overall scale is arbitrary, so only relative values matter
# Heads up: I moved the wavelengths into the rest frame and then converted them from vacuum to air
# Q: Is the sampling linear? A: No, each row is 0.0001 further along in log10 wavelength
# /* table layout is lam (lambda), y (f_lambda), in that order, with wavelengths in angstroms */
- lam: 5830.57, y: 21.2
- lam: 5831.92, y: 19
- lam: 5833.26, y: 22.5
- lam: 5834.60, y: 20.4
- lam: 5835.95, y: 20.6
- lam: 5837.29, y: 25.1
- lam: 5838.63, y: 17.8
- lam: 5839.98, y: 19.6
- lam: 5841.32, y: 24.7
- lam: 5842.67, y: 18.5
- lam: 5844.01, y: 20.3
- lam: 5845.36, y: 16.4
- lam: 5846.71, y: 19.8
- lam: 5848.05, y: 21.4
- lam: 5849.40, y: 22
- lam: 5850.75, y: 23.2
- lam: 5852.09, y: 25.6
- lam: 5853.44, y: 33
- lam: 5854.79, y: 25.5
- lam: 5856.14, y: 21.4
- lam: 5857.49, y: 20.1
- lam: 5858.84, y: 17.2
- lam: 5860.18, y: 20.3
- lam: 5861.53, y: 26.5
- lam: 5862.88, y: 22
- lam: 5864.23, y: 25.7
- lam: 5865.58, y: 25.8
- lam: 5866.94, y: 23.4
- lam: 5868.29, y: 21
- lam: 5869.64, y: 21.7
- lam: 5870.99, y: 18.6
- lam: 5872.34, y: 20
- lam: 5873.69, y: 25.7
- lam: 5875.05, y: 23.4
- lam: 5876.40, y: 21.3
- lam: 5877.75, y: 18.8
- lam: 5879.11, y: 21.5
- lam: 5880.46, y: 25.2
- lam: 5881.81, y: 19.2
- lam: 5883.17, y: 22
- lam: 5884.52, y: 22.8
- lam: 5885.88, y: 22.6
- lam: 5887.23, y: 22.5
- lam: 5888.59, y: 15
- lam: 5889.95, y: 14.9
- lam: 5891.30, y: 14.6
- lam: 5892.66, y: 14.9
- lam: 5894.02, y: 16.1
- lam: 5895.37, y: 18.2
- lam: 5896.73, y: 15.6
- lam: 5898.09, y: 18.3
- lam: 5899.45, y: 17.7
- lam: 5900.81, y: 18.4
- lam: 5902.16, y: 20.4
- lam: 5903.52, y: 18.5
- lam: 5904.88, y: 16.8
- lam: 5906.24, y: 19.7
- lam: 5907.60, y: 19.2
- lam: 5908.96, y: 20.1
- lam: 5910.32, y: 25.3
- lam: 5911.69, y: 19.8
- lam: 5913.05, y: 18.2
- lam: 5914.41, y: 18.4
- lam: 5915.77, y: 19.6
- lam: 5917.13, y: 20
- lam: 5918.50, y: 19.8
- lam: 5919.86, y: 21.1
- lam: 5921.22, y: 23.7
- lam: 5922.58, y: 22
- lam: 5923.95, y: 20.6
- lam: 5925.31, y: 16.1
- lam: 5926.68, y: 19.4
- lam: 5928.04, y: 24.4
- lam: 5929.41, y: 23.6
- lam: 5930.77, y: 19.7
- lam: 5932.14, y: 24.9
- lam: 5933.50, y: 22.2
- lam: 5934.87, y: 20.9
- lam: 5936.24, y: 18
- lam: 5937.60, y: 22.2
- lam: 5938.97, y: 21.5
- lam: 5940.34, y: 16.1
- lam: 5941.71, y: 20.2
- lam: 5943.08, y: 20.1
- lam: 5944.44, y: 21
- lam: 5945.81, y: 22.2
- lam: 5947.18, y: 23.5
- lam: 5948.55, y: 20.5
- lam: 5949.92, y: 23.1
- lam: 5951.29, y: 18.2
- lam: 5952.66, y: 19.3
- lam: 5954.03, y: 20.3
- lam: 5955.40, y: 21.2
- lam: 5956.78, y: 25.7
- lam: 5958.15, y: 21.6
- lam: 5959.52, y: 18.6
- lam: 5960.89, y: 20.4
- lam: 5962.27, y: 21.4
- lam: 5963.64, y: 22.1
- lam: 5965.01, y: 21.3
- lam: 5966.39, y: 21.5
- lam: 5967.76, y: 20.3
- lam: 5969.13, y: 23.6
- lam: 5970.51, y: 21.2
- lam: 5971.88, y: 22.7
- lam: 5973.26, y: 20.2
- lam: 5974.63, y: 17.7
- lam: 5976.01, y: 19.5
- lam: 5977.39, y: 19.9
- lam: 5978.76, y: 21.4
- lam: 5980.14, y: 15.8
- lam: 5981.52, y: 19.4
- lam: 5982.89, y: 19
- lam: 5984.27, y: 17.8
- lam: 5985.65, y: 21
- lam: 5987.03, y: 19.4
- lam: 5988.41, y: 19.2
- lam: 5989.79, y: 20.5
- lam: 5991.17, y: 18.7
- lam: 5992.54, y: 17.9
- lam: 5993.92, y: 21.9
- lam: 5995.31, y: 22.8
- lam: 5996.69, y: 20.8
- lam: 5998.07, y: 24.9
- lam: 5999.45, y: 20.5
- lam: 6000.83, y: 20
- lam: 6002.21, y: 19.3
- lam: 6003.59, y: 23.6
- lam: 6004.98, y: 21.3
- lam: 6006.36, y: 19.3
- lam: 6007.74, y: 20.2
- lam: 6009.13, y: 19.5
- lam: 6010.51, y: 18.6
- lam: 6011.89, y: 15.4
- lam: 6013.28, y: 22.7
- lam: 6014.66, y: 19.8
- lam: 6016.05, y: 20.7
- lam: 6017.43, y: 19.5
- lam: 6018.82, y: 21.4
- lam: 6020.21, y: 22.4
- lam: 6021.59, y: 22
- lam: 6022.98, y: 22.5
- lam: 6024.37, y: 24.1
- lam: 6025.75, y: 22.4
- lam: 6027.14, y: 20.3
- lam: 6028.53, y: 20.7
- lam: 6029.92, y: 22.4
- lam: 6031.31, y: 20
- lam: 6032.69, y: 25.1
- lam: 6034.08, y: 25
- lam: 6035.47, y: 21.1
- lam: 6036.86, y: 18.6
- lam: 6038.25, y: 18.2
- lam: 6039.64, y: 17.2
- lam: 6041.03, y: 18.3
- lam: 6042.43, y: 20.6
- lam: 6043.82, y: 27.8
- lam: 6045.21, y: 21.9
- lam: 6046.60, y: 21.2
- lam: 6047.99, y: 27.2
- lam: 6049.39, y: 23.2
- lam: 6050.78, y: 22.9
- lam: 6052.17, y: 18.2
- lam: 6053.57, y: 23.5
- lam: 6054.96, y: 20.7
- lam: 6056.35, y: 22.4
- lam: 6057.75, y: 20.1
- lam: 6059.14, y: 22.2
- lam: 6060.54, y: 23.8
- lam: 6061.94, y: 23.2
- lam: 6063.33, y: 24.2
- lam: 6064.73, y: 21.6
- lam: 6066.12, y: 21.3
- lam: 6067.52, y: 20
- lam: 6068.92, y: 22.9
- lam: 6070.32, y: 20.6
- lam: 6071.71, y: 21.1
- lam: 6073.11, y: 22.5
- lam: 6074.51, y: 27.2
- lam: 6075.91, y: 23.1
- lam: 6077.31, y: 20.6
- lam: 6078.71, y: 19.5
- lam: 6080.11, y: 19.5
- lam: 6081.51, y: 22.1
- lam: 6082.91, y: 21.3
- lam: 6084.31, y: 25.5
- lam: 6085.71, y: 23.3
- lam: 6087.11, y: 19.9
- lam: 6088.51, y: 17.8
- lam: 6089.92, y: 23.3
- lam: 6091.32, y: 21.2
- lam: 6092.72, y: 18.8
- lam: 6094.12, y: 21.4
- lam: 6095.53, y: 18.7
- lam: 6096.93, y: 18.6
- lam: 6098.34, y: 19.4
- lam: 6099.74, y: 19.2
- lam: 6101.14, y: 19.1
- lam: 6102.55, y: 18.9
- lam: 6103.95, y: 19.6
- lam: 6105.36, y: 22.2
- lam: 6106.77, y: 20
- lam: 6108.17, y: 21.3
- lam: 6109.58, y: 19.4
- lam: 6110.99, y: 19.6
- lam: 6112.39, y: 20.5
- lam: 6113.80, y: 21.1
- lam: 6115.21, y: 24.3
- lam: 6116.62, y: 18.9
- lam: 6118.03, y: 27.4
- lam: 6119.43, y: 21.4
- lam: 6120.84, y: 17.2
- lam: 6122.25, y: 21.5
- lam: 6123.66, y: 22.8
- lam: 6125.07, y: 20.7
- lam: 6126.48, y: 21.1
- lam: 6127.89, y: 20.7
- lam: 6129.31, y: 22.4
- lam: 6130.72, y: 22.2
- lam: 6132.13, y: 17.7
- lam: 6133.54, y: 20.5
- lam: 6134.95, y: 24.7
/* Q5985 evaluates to 0.068 mag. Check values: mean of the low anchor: 22.2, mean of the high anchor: 21.2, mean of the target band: 20.4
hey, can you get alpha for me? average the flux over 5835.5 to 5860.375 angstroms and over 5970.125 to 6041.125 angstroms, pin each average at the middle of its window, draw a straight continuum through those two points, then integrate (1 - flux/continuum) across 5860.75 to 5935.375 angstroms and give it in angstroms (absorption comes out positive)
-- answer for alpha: 3.0 angstroms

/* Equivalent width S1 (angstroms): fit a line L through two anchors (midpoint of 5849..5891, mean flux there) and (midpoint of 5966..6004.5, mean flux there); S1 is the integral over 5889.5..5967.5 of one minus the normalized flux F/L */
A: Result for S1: 4.2 angstroms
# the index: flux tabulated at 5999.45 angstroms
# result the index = 20.5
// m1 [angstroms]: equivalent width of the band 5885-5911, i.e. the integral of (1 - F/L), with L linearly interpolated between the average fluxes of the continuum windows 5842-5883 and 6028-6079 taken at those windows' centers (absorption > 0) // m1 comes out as 4.4 angstroms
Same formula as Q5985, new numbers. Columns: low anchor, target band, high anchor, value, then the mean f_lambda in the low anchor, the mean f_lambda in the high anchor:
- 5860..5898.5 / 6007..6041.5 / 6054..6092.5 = 0.04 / 20.6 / 21.9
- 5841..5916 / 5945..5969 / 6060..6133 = -0.02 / 20.7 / 21.2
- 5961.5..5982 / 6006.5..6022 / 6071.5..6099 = 0.04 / 20.5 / 21.2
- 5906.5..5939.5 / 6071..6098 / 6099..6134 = -0.03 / 20.8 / 20.8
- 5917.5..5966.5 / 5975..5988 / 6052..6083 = 0.11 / 21.1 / 21.9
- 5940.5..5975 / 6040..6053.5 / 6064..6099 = -0.05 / 21.1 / 21.2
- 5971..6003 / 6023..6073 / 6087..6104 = -0.10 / 20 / 19.7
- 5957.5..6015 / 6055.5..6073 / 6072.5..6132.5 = -0.06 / 20.3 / 21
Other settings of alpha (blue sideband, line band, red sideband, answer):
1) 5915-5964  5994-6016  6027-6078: 0.9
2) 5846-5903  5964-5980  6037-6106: 0.4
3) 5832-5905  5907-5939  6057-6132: 0.1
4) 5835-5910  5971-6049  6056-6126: 1.1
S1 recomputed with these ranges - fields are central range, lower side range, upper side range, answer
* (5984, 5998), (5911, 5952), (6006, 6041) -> 0.30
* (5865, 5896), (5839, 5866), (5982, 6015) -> 2.23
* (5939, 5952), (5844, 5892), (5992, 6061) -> 0.56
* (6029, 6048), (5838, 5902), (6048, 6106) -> -0.23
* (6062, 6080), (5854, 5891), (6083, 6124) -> -0.97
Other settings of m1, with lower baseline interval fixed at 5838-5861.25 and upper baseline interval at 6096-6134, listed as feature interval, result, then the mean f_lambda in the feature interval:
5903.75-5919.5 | 1.26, 19.7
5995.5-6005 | -0.22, 21.6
